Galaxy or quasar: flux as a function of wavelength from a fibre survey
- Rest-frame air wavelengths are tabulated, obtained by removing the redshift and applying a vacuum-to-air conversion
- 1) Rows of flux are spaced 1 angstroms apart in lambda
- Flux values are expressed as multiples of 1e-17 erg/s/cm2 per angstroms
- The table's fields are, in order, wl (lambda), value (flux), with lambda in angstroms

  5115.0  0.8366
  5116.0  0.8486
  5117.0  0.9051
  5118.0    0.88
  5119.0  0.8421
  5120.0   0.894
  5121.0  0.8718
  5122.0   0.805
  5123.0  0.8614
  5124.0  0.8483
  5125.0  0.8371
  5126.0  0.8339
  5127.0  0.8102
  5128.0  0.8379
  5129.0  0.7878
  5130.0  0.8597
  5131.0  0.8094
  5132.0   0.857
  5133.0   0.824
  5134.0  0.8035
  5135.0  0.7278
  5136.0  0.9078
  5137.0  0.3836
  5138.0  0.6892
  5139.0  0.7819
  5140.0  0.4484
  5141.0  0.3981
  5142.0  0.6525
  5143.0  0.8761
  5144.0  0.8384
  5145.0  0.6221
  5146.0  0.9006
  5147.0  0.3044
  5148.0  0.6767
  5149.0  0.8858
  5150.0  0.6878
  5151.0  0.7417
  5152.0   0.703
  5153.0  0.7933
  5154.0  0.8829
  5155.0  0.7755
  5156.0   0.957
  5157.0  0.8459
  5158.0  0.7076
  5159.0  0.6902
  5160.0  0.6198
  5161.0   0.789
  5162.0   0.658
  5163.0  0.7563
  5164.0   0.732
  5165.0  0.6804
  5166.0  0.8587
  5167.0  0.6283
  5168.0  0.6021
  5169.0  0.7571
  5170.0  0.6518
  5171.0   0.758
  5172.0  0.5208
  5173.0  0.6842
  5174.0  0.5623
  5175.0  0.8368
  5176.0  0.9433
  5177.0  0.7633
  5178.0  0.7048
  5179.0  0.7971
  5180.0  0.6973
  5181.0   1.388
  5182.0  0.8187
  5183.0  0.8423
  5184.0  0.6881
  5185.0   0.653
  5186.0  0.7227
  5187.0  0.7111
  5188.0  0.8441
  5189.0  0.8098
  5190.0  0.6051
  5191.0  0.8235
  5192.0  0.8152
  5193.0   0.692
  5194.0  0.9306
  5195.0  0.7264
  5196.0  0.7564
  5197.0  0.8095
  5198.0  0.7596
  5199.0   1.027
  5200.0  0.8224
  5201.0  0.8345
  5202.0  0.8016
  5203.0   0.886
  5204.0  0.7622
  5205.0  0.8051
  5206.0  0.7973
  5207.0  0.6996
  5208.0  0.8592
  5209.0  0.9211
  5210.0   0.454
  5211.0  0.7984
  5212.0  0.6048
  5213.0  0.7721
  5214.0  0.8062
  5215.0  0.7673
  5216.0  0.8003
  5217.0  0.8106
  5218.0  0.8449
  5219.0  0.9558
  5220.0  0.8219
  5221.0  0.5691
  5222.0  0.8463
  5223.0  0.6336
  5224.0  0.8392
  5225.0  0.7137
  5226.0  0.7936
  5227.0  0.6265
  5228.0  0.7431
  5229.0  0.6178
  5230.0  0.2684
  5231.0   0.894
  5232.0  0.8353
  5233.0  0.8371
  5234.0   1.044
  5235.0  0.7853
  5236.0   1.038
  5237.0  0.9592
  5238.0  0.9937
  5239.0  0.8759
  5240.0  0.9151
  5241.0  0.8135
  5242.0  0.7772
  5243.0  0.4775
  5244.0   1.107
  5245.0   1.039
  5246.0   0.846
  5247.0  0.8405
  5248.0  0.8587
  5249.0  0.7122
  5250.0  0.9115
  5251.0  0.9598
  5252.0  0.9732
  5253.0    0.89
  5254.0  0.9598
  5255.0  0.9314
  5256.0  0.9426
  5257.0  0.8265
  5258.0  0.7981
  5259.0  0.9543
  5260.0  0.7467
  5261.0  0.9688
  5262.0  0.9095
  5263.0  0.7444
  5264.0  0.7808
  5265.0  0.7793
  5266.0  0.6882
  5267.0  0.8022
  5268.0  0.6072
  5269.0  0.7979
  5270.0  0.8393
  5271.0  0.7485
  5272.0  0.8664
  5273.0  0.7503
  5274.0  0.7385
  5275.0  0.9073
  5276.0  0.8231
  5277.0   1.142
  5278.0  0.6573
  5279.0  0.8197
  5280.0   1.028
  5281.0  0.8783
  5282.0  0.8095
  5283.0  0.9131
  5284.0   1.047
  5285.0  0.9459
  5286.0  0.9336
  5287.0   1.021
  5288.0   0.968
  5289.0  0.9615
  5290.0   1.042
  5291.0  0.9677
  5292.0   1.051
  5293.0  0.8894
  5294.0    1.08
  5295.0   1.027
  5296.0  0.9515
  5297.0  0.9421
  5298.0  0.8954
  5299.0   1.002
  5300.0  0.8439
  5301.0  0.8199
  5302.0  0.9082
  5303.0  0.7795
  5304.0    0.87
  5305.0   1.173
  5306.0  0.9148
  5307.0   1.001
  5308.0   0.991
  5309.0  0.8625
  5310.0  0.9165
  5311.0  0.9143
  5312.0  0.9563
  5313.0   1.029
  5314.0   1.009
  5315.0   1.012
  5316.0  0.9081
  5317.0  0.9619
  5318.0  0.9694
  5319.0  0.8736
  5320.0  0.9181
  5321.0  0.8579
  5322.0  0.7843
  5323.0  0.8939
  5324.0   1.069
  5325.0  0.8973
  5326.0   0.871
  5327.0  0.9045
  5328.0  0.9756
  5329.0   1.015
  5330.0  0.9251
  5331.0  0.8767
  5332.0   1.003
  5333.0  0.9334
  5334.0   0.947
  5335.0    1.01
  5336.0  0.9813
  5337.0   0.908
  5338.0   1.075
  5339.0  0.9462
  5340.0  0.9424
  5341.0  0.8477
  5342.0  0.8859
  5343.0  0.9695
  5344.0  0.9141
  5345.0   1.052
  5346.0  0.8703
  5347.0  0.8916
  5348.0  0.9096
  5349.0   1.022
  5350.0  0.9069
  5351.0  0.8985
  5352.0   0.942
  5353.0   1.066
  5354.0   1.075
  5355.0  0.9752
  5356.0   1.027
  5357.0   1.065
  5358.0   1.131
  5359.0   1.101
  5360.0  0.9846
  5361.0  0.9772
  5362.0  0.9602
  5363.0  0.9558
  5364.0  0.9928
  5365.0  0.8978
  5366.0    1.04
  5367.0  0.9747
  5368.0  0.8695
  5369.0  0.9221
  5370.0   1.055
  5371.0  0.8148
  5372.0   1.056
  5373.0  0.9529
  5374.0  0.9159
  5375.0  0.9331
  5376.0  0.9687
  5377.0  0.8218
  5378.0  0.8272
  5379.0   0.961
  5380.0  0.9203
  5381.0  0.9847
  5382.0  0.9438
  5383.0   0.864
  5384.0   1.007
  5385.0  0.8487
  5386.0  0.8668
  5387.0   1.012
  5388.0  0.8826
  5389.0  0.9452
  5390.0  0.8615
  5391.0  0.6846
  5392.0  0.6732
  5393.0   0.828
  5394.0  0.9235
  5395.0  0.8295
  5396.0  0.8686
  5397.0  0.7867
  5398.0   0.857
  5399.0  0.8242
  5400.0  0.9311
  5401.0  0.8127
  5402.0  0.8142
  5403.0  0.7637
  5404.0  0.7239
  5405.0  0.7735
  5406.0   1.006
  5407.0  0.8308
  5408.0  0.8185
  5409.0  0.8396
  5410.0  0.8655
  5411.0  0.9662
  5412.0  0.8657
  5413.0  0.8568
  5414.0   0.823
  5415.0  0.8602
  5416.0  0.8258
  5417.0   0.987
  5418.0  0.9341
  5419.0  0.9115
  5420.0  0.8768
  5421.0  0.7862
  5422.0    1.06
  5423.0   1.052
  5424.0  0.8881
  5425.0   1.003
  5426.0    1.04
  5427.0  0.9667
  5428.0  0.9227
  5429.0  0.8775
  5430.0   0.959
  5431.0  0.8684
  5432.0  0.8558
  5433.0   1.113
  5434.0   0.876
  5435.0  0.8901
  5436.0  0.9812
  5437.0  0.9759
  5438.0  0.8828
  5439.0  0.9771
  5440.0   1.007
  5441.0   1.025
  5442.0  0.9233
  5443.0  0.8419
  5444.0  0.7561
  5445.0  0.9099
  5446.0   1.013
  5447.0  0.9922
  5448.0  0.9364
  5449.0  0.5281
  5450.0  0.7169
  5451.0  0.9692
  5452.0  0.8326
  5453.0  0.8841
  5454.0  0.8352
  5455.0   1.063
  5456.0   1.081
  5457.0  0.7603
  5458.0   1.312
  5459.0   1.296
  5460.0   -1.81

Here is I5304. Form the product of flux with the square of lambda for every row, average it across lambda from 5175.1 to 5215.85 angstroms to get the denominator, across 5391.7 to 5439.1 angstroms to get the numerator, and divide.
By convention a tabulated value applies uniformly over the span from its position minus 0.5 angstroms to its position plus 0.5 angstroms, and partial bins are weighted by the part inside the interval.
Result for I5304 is 1.22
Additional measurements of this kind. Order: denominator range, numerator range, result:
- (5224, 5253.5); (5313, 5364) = 1.20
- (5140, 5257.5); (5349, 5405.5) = 1.25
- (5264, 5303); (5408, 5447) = 1.09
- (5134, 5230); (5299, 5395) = 1.33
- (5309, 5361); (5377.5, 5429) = 0.95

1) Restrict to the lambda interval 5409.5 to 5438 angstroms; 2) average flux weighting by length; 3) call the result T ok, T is 0.924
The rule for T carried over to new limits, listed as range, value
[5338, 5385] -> 0.957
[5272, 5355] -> 0.938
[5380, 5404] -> 0.86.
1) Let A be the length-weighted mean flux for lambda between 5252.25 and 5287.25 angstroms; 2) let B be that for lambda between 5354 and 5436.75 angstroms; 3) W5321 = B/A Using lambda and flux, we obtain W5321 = 1.07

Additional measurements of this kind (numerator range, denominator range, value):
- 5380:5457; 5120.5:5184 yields 1.18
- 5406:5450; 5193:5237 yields 1.16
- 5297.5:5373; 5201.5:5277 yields 1.17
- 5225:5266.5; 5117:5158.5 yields 1.09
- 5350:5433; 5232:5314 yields 1.02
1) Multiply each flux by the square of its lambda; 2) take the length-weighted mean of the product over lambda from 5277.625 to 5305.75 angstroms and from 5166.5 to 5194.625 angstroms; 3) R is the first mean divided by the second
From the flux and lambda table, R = 1.29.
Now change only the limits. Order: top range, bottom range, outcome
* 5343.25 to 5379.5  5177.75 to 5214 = 1.30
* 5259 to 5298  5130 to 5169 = 1.28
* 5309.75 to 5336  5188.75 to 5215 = 1.26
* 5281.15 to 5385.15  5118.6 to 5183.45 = 1.34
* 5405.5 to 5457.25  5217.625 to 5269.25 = 1.18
